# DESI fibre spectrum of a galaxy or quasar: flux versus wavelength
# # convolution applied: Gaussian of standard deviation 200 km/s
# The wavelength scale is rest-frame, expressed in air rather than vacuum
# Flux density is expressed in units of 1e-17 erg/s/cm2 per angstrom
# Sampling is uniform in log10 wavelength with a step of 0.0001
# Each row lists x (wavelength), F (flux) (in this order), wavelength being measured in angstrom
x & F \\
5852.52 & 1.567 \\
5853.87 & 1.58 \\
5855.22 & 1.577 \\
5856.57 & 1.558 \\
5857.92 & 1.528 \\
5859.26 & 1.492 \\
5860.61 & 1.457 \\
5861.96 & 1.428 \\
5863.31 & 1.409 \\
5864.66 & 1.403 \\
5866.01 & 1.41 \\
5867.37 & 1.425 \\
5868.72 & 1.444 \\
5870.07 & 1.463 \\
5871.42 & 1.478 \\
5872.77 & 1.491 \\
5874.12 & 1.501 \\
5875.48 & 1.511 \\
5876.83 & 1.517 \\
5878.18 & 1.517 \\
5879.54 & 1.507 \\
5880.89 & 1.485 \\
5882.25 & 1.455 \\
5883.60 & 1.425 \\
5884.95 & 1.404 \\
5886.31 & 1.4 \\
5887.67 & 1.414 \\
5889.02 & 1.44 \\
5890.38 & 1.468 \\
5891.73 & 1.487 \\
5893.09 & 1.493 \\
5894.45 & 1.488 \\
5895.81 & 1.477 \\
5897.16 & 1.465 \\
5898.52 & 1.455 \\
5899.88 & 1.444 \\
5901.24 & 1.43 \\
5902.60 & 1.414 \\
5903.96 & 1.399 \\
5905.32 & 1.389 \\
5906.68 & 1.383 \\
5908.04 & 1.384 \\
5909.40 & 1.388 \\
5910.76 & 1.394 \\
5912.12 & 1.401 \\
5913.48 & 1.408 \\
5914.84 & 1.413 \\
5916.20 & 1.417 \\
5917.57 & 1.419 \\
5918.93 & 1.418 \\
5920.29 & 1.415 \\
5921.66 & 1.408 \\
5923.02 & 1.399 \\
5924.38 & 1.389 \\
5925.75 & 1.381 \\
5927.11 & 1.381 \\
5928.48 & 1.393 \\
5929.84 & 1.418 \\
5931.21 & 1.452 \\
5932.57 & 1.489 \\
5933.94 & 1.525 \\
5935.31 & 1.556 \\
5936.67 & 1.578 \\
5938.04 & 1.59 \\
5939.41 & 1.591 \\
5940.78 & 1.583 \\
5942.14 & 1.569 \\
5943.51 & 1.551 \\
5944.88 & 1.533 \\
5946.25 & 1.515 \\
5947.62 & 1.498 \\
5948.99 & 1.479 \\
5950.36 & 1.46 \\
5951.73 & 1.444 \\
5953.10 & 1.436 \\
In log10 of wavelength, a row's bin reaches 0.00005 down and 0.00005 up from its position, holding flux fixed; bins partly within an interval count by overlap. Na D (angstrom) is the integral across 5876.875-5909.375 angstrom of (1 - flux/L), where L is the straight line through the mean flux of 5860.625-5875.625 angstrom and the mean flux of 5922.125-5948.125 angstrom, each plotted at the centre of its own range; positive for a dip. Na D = 0.5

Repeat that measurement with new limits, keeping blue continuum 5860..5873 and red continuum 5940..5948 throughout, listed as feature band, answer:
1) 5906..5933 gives 1.9 angstrom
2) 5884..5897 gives 0.2 angstrom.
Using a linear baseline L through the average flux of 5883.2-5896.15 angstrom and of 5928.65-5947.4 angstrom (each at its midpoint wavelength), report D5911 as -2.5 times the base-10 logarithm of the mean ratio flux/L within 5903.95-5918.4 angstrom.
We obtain 0.06 mag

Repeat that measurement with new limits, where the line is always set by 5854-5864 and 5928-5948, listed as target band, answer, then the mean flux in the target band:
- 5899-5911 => 0.08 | 1.4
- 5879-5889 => 0.05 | 1.44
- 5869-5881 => 0.01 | 1.5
